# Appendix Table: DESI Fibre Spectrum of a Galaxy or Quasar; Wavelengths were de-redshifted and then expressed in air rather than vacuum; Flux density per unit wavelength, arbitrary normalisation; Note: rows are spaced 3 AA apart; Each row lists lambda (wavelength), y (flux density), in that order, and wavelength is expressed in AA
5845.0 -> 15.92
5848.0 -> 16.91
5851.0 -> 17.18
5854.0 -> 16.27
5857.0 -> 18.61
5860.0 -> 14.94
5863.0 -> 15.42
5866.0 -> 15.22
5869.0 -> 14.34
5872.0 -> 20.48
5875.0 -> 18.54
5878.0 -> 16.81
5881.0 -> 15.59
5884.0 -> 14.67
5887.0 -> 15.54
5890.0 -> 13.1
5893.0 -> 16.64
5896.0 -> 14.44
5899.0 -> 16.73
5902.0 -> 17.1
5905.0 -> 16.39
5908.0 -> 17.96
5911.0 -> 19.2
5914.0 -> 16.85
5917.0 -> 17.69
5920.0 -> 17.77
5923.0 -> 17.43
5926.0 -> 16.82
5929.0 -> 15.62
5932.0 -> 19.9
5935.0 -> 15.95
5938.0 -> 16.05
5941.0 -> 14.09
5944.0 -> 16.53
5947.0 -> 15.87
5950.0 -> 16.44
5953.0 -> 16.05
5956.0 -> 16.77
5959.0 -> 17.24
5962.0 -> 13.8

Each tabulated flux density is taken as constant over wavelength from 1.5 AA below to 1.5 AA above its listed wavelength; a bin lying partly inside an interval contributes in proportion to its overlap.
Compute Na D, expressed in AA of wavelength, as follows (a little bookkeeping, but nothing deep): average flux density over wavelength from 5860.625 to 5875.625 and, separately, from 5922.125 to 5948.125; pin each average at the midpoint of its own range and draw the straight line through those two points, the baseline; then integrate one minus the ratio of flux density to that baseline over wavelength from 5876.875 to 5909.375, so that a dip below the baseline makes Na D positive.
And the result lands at 1.3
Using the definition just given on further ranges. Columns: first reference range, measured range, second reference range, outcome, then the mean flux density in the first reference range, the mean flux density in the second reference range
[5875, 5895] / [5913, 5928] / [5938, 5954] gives -1.5 AA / 15.6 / 15.8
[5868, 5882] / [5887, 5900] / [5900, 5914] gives 1.7 AA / 17.3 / 17.5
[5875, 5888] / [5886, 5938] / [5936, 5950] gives -3.0 AA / 16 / 15.7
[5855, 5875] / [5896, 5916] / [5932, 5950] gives -1.0 AA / 16.6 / 16.1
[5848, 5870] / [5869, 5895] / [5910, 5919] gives 0.8 AA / 16.1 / 17.8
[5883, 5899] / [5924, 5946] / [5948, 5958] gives -0.6 AA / 15.1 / 16.4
